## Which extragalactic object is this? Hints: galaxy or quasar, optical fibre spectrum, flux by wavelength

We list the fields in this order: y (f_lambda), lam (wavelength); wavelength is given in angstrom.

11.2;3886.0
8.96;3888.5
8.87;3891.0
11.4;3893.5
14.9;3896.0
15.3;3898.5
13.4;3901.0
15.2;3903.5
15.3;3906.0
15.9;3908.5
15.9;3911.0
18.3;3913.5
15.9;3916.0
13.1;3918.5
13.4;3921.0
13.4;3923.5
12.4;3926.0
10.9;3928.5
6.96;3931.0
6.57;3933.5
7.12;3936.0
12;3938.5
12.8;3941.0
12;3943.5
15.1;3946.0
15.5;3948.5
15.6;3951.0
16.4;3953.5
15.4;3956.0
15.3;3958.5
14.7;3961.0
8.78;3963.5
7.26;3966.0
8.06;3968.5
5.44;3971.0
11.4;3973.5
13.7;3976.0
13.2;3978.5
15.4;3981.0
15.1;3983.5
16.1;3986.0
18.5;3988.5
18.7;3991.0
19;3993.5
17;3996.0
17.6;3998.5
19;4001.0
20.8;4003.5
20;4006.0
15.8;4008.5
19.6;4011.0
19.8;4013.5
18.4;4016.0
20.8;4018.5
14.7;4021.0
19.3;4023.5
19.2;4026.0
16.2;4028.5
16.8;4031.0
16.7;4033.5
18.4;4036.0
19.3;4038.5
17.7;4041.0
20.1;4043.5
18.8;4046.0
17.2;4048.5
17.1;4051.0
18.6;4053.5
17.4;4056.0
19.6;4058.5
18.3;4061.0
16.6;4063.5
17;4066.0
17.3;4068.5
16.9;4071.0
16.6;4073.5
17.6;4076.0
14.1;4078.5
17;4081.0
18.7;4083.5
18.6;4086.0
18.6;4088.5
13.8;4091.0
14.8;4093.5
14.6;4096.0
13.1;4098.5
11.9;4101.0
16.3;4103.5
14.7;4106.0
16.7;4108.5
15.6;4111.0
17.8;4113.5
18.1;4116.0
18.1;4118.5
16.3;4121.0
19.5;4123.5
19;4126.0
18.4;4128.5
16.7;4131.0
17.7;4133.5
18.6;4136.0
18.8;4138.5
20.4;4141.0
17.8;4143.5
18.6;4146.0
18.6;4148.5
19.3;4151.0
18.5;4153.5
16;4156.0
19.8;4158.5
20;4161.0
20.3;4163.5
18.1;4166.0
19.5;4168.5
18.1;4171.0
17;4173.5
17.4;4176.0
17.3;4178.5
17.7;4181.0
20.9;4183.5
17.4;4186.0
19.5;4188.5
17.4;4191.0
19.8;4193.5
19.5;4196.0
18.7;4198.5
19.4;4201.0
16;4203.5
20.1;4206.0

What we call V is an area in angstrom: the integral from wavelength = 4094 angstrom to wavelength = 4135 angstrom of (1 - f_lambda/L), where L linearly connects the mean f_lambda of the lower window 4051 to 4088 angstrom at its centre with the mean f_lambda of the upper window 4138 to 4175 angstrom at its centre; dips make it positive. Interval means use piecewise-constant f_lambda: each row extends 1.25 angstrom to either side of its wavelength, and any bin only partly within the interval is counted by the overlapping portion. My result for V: 3.6 angstrom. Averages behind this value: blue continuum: 17.5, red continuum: 18.7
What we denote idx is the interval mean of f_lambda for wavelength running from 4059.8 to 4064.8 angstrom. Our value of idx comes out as 17.4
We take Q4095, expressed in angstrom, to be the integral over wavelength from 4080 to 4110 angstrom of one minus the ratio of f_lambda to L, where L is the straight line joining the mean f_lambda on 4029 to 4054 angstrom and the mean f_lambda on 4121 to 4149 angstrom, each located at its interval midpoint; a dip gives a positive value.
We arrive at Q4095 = 4.2 angstrom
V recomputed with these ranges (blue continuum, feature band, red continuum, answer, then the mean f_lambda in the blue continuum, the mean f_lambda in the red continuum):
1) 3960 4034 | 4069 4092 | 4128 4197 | 0.4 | 15.9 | 18.5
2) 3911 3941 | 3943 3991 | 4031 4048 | 2.7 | 12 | 18.3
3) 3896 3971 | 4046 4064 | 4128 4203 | -2.3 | 12.9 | 18.5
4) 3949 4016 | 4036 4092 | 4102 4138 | -3.6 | 15.4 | 17.4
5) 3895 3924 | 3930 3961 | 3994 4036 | 6.7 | 15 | 18.2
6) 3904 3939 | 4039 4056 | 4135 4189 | -2.6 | 12.7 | 18.6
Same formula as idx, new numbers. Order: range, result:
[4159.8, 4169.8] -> 19.5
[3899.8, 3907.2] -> 14.6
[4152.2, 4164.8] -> 18.9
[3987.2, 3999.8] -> 18.2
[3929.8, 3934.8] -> 6.77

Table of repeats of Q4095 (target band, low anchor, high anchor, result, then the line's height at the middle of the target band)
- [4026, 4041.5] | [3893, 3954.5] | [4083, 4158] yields -2.1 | 15.5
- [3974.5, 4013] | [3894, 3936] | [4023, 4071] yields -2.9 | 16.1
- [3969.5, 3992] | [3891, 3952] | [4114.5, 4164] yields 0.9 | 14.6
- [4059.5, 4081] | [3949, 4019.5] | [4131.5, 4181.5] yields 0.2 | 17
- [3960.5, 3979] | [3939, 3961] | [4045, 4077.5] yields 6.3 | 15.2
